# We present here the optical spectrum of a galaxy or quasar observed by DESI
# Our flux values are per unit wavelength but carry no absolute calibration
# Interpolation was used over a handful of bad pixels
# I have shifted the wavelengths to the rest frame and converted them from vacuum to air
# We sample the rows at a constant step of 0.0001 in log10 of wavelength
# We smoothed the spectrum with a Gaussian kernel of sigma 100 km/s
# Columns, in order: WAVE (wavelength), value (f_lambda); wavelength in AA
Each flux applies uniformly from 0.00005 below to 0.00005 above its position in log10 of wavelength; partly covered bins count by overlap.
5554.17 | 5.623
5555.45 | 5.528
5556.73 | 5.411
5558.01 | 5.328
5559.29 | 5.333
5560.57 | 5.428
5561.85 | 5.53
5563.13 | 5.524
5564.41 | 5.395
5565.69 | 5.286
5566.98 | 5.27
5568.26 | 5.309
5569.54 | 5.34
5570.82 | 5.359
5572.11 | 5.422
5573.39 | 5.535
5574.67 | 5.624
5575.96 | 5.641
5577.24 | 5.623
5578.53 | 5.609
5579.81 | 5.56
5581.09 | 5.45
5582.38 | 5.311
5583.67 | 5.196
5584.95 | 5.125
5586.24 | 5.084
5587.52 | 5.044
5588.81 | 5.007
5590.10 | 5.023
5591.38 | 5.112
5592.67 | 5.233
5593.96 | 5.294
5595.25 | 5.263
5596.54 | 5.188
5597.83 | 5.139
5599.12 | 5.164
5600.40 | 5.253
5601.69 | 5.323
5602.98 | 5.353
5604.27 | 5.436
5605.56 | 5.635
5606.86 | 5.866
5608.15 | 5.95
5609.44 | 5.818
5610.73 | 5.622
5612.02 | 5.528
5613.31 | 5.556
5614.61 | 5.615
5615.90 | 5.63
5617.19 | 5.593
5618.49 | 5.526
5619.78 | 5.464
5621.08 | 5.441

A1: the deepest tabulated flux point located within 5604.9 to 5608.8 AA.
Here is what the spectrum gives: 5.635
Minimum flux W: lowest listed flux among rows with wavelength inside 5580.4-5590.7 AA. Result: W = 5.007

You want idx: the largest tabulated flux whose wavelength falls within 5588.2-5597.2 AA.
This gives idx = 5.294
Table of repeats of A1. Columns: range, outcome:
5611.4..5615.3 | 5.528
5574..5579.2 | 5.609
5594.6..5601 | 5.139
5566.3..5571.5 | 5.27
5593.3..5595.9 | 5.263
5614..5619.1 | 5.526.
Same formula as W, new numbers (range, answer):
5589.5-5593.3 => 5.023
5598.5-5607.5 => 5.164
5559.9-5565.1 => 5.395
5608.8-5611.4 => 5.622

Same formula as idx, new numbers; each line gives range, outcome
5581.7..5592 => 5.311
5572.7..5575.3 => 5.624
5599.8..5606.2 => 5.635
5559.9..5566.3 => 5.53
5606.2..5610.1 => 5.95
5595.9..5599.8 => 5.188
